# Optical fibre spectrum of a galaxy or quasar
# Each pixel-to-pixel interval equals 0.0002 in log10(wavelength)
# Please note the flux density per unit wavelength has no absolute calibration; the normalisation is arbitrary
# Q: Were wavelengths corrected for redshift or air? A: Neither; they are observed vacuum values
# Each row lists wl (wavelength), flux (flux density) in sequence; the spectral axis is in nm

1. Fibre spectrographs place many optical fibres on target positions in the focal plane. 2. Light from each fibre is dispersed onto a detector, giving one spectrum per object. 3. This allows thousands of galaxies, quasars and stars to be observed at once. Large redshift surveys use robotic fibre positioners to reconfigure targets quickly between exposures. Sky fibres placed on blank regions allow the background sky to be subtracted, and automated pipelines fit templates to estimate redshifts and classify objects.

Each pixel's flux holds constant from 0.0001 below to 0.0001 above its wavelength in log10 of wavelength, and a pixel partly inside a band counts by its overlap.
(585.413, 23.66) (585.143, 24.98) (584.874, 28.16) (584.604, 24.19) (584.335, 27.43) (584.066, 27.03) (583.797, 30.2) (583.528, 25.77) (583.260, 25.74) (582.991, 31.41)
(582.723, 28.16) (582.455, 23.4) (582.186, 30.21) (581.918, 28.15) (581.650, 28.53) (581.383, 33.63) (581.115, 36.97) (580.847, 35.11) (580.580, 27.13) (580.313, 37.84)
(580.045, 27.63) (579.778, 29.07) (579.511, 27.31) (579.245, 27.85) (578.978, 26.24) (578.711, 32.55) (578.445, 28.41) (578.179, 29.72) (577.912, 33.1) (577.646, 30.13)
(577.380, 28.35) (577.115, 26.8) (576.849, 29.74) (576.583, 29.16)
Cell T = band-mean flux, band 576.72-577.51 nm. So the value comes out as 28.3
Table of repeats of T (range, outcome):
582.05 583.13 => 28.3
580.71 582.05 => 32.5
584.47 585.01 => 26.2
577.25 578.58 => 29.9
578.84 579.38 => 27.1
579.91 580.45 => 32.7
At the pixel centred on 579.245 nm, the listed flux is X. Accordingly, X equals 27.85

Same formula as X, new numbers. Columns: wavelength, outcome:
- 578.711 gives 32.55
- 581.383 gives 33.63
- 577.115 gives 26.8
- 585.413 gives 23.66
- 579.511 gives 27.31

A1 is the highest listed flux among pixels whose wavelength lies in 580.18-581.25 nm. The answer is 37.84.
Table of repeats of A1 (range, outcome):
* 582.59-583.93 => 31.41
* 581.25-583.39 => 33.63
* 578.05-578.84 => 32.55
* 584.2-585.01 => 28.16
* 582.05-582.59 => 30.21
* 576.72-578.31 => 33.1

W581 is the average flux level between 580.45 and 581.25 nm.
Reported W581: 33.1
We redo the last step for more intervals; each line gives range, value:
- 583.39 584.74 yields 26.9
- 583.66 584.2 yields 28.6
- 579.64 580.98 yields 31.3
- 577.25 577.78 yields 29.3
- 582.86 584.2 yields 28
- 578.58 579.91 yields 28.6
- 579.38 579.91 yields 28.2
